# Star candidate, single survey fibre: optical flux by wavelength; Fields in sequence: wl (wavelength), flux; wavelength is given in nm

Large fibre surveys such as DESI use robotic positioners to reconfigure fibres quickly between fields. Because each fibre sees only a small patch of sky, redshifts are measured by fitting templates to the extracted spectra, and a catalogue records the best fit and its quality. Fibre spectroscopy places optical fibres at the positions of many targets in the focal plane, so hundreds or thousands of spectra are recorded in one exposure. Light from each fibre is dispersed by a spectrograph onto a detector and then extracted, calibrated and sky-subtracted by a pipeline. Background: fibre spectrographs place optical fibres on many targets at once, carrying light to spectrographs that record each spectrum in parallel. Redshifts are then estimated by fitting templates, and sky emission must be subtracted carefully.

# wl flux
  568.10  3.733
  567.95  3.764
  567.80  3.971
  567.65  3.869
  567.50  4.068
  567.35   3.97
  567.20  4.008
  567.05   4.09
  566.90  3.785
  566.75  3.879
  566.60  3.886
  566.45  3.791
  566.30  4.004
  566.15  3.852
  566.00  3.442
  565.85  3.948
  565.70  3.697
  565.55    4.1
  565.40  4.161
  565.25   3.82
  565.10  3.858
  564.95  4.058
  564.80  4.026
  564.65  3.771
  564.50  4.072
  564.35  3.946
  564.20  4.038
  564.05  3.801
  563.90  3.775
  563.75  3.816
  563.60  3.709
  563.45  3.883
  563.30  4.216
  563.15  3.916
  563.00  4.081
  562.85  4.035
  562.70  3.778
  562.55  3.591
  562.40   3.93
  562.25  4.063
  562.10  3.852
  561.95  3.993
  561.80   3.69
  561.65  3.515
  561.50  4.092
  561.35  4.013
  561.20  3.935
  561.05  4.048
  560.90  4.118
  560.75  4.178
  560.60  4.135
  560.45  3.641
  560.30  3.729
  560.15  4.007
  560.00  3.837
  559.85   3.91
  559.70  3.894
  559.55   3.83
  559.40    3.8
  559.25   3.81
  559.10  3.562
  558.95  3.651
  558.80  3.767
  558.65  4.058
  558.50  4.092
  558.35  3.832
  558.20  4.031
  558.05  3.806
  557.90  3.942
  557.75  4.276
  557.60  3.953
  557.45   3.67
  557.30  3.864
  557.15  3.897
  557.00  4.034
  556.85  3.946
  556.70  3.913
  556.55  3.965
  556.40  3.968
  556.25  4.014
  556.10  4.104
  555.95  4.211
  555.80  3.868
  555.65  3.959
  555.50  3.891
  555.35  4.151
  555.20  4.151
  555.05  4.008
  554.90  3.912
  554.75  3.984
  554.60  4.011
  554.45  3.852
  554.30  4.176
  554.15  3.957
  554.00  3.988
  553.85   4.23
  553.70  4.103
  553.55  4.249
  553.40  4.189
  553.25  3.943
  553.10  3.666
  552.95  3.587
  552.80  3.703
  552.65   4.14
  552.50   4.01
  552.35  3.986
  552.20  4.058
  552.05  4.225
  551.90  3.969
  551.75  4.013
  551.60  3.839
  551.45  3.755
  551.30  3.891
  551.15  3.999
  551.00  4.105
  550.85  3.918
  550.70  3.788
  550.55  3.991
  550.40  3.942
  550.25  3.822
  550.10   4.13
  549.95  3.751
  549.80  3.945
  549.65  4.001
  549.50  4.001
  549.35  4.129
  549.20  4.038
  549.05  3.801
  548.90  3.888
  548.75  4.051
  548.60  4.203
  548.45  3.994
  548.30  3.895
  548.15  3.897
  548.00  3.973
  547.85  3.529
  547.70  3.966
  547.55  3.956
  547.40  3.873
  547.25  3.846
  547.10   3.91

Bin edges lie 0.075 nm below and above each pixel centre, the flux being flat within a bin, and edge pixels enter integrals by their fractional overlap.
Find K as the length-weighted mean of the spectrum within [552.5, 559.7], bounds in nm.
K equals 3.95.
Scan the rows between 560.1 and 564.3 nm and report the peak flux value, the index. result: 4.216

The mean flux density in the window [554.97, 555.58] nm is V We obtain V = 4.05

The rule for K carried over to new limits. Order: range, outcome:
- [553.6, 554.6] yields 4.05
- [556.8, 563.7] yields 3.9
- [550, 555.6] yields 3.98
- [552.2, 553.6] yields 3.94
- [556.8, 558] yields 3.94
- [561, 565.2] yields 3.91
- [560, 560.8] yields 3.92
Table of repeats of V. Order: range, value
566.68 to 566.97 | 3.83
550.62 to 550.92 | 3.85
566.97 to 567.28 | 4.04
